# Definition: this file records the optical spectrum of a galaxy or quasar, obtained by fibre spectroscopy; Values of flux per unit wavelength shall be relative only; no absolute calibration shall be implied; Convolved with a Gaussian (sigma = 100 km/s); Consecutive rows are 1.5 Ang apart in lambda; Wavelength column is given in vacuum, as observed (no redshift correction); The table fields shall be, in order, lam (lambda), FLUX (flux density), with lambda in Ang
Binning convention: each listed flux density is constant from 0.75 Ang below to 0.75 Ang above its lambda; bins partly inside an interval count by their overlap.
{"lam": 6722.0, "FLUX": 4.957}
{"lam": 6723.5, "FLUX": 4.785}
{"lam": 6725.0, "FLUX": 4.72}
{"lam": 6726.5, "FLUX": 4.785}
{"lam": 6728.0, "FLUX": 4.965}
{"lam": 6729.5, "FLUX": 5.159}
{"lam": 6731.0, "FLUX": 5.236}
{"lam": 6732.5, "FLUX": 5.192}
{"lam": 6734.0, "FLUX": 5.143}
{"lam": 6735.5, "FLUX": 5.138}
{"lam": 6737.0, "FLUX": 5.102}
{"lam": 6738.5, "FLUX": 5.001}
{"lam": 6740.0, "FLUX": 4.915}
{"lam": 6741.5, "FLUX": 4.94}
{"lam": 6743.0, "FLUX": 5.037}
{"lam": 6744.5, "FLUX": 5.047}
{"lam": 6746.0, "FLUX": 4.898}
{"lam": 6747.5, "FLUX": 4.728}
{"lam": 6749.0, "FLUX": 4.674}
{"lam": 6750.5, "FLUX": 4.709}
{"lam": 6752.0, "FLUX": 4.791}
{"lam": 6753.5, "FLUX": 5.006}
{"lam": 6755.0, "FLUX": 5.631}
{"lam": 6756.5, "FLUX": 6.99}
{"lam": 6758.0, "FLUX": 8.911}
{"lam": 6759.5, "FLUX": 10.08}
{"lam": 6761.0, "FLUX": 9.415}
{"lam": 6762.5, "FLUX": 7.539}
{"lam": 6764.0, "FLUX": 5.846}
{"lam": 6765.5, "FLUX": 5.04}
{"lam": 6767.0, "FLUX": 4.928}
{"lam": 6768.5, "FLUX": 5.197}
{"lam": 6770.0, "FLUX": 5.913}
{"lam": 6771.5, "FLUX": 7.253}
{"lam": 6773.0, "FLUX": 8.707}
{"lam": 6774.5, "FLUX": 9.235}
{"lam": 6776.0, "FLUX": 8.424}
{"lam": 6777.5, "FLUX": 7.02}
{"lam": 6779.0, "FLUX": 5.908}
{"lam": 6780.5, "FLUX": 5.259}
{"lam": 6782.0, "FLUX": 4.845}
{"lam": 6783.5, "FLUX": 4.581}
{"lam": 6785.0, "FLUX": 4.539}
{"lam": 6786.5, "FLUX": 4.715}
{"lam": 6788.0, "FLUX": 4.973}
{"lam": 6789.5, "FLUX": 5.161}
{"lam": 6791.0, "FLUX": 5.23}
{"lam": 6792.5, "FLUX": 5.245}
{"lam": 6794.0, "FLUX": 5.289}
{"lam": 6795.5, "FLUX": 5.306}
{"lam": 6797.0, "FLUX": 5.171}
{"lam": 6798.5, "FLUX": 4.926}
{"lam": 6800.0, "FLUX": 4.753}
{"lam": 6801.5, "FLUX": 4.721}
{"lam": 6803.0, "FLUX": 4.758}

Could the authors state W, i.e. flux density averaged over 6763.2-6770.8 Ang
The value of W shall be 5.41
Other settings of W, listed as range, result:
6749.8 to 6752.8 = 4.75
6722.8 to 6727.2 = 4.76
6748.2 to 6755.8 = 4.97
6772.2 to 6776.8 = 8.75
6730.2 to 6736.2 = 5.18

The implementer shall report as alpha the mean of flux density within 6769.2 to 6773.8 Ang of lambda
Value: 7.29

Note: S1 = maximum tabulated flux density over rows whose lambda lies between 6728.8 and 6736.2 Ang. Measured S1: 5.236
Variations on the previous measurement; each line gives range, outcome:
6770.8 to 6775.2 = 9.235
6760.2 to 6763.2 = 9.415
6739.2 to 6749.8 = 5.047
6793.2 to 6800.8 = 5.306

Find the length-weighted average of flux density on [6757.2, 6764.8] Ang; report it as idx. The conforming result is 8.33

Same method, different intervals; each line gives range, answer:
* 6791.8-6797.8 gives 5.25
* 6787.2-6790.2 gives 5.06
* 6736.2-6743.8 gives 5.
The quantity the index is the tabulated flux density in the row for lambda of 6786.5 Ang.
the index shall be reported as 4.715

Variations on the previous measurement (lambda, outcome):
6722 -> 4.957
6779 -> 5.908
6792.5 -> 5.245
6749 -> 4.674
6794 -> 5.289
